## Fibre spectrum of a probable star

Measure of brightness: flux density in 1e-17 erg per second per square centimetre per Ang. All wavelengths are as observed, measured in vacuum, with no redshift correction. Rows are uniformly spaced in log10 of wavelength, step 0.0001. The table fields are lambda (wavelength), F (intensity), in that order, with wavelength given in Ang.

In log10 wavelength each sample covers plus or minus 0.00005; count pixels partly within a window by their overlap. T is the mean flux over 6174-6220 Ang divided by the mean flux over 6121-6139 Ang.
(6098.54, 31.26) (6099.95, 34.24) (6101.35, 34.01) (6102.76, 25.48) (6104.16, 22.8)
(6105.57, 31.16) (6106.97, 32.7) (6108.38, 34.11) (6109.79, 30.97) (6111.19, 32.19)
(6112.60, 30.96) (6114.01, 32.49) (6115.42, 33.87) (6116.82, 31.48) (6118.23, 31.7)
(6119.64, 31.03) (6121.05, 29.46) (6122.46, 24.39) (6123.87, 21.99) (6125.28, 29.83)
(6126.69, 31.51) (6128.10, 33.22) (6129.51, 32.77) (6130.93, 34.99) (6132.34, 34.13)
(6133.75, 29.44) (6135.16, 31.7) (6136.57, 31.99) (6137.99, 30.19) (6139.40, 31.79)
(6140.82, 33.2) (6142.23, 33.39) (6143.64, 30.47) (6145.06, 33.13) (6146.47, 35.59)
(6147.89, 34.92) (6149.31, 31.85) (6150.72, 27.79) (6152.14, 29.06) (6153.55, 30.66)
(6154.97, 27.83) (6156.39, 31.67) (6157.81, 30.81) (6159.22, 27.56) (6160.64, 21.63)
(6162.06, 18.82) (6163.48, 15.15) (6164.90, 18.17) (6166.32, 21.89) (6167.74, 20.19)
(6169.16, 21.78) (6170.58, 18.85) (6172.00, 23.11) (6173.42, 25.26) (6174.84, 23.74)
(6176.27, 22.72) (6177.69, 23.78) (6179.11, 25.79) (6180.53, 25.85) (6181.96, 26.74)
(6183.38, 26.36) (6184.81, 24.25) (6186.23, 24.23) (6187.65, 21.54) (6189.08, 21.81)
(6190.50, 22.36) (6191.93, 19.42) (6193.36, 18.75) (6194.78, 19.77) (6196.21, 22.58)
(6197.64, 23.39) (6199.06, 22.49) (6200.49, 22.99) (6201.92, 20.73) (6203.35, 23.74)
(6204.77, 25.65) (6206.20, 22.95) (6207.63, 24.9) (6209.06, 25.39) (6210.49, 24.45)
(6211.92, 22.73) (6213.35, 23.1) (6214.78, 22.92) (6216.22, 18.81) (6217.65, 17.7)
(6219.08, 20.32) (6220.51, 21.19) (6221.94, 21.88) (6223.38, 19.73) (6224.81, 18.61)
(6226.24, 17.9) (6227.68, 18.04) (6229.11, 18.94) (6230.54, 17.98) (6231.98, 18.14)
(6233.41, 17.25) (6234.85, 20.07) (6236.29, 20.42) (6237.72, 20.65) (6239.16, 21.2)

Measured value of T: 0.75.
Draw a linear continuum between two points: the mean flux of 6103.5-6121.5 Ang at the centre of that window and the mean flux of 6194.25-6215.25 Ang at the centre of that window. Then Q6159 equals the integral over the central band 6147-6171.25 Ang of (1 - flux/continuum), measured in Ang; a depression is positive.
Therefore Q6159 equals 1.8 Ang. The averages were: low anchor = 31.2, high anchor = 23.2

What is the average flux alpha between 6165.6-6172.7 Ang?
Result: 21.2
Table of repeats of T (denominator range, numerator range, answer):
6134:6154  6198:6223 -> 0.71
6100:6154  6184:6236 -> 0.68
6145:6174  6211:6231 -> 0.78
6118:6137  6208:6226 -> 0.70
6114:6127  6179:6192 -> 0.81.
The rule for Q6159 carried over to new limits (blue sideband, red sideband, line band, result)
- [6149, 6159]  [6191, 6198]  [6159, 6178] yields 3.58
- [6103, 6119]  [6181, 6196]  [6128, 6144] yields -2.19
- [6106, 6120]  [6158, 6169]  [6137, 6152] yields -4.11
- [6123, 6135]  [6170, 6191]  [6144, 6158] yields -1.72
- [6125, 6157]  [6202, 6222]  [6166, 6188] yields 2.82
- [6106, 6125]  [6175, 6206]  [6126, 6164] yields -3.53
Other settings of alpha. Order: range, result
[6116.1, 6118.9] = 31.7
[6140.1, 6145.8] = 32.6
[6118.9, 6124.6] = 26.8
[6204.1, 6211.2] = 24.7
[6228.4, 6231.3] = 18.4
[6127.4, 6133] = 33.7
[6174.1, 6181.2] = 24.4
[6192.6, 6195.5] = 19.3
